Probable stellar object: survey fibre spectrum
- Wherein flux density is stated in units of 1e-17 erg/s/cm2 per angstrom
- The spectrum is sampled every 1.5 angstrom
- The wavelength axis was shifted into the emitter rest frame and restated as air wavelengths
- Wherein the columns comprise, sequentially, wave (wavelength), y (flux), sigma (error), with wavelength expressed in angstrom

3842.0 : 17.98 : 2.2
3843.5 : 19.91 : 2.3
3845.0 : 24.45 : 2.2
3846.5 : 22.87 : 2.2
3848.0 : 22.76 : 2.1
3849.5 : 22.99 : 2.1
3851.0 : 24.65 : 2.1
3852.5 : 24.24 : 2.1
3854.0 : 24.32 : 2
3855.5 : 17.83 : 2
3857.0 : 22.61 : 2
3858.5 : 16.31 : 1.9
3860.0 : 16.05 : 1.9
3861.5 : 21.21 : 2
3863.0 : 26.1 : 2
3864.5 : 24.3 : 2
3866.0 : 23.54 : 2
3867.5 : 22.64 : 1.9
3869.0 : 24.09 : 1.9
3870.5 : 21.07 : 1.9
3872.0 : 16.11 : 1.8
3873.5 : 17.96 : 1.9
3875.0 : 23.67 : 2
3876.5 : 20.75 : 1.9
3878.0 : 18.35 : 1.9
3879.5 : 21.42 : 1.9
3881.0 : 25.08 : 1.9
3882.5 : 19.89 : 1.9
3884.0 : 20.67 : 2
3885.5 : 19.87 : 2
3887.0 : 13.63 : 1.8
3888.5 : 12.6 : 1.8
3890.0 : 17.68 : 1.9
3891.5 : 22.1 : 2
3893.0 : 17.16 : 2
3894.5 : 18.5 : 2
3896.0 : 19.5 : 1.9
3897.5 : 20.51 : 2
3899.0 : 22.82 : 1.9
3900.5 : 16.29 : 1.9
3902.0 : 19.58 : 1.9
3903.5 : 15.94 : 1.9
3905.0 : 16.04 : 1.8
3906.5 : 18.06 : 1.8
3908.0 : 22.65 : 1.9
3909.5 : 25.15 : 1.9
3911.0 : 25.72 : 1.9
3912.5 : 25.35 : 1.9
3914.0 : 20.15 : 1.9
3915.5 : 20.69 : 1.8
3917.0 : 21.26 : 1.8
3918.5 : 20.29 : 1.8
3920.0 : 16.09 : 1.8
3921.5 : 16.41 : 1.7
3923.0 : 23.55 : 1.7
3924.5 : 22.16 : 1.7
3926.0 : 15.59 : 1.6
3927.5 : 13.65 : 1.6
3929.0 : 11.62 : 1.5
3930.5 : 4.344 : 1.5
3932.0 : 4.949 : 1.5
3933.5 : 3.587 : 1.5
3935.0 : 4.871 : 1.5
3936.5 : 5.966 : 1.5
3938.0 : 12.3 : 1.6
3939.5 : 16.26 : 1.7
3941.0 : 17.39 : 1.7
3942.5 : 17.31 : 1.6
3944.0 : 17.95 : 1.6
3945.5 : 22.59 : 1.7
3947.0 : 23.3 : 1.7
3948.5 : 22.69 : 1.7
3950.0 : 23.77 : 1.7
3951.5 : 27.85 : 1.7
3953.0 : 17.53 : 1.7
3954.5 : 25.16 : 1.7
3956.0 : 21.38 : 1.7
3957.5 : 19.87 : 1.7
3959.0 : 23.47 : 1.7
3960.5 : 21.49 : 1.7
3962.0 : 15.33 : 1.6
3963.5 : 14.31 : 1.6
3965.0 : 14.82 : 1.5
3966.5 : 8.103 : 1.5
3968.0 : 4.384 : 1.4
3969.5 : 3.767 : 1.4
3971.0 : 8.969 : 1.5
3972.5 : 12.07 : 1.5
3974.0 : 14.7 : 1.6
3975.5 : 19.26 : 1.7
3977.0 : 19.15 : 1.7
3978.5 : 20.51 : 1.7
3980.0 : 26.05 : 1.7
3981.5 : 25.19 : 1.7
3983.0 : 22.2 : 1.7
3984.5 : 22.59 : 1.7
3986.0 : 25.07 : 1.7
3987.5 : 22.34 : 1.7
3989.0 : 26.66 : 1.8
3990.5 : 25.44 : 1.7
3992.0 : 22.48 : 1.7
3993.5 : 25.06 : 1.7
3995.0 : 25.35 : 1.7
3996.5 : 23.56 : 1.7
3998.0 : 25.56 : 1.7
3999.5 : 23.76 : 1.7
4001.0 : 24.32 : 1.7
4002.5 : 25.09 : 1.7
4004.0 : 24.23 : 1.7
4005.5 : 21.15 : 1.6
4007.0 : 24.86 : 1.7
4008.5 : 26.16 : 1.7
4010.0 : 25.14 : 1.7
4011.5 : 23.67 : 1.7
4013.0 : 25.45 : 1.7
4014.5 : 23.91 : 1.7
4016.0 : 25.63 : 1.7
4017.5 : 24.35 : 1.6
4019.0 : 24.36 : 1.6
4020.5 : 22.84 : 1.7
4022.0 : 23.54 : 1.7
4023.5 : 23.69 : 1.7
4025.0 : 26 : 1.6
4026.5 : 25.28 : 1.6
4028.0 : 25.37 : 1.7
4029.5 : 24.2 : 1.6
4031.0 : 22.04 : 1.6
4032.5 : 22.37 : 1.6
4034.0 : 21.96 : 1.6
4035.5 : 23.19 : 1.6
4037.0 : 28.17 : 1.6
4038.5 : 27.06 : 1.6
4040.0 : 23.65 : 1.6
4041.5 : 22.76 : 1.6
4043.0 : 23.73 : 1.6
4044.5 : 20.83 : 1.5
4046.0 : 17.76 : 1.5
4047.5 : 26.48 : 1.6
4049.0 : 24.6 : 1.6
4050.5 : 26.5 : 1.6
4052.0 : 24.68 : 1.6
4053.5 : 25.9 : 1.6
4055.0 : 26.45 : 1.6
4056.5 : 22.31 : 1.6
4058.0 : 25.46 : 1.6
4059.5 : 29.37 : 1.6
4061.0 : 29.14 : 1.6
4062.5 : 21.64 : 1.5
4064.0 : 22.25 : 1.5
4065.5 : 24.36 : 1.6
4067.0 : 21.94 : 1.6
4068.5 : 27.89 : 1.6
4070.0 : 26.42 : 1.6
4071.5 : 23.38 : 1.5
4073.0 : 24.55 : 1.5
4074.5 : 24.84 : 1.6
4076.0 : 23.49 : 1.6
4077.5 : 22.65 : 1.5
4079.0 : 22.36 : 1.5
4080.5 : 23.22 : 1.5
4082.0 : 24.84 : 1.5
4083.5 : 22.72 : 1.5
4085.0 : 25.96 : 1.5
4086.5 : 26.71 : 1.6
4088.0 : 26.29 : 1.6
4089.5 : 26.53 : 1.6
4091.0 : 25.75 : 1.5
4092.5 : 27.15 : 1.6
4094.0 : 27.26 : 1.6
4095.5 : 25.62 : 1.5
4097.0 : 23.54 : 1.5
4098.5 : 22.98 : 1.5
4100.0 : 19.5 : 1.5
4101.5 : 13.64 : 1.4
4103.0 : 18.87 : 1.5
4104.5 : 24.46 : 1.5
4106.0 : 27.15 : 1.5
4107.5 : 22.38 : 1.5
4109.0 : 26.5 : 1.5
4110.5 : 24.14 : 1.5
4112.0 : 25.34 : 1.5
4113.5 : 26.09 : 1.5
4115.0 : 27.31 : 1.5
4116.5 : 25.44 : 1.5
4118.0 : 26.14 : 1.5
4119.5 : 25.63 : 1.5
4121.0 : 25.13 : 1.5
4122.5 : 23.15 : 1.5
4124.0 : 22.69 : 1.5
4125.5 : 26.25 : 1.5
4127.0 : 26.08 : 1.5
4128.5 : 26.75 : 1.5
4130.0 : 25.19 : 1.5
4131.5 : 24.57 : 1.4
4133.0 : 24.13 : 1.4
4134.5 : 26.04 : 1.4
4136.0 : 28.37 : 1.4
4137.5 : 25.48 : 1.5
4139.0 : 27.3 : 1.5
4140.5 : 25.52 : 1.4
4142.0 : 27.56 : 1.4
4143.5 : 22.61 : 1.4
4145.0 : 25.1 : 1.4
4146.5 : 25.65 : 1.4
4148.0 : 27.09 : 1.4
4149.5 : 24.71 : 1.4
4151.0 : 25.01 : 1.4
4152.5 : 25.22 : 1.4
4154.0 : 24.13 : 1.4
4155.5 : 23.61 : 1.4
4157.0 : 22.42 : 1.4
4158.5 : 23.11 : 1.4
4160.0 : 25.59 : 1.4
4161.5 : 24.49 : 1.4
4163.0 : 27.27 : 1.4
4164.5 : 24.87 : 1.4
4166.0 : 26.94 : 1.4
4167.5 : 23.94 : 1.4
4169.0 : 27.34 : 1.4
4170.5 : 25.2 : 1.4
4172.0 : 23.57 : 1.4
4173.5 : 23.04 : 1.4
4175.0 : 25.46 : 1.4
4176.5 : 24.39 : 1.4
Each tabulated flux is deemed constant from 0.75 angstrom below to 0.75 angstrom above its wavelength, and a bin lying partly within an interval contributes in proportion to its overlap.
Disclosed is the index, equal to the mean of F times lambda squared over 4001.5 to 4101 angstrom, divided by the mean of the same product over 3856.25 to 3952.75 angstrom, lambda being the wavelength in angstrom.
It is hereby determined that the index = 1.41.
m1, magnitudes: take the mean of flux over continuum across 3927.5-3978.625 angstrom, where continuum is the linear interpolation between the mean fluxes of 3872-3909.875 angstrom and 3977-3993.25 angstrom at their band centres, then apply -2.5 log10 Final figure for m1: 0.41 mag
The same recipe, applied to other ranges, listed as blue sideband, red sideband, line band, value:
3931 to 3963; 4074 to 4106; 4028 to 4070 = -0.12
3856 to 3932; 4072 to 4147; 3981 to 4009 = -0.11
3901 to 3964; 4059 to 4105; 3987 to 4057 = -0.13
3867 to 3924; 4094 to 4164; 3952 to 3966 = 0.11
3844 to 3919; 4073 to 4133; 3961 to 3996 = 0.21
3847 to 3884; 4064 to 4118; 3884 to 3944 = 0.29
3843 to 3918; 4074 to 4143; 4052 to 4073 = -0.05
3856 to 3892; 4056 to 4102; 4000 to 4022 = -0.06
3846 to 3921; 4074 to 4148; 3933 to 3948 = 0.44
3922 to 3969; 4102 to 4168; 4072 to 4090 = -0.09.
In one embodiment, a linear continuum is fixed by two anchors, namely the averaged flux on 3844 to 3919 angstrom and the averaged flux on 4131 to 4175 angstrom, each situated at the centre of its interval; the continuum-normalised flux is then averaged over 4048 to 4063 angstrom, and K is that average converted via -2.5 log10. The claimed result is -0.09 mag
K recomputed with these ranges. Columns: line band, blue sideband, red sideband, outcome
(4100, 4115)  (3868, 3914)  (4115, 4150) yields 0.08 mag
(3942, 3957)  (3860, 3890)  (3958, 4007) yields -0.10 mag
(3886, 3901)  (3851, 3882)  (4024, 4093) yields 0.20 mag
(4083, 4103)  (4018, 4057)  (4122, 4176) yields 0.03 mag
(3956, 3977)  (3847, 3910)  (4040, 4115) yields 0.47 mag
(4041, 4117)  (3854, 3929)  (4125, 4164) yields -0.02 mag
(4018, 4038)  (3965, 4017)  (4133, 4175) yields -0.10 mag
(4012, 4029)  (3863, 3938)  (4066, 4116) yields -0.12 mag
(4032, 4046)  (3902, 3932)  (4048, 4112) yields -0.03 mag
